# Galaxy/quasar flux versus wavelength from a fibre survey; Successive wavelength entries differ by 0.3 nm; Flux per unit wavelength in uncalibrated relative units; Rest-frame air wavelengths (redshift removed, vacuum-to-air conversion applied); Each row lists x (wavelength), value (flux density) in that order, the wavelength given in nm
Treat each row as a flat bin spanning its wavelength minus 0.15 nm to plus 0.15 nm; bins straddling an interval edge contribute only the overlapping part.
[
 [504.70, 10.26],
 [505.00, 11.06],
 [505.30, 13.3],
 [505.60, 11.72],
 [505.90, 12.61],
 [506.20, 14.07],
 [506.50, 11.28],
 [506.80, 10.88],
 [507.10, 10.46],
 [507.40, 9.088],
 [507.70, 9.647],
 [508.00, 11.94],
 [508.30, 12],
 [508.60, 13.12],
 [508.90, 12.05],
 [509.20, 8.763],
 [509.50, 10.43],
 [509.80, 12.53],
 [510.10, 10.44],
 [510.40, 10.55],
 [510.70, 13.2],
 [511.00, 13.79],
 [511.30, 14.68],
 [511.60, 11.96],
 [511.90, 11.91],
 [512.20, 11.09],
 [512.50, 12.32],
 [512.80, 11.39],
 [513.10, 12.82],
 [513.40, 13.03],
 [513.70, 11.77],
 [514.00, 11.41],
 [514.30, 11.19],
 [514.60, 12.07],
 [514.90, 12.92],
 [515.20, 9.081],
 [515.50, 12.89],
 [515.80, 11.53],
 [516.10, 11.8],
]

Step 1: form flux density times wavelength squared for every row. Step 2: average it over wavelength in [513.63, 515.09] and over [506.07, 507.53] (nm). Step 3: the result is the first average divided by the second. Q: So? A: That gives 1.09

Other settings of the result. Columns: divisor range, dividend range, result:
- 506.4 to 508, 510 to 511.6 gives 1.22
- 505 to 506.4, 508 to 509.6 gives 0.91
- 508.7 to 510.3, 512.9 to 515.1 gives 1.13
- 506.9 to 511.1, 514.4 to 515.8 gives 1.06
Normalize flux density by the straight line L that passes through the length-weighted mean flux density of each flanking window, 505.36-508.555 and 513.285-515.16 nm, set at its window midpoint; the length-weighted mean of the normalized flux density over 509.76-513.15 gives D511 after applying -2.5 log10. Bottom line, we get -0.04 mag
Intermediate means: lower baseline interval 11.5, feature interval 12.2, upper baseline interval 11.9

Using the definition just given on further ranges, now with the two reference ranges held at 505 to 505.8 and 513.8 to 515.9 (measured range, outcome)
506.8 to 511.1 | 0.070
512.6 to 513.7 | -0.056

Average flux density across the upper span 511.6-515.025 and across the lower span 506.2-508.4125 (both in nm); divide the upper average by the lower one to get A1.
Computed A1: 1.1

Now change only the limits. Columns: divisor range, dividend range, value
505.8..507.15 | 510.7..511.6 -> 1.15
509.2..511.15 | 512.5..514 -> 1.05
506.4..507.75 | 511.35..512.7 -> 1.17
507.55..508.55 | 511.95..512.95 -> 1.02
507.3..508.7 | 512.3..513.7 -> 1.10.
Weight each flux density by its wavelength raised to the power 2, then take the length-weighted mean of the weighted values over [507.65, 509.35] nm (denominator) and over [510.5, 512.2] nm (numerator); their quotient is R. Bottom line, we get 1.15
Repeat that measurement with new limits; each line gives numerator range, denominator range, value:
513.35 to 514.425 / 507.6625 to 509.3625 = 1.06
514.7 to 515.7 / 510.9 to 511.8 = 0.88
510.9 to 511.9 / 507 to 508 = 1.34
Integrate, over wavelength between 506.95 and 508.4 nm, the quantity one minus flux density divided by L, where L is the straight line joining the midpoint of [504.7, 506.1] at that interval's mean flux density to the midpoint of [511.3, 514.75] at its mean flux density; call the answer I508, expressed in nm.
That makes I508 0.18 nm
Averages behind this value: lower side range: 12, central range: 10.6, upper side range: 12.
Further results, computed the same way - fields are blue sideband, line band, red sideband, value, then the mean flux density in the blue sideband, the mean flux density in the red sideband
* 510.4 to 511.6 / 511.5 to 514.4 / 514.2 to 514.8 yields 0.12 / 13.2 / 11.8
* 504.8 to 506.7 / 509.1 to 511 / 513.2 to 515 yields 0.14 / 12.2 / 12.1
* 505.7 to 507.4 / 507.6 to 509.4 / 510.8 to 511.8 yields 0.15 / 11.6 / 13.4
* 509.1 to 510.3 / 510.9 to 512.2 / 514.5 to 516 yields -0.22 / 10.6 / 11.7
